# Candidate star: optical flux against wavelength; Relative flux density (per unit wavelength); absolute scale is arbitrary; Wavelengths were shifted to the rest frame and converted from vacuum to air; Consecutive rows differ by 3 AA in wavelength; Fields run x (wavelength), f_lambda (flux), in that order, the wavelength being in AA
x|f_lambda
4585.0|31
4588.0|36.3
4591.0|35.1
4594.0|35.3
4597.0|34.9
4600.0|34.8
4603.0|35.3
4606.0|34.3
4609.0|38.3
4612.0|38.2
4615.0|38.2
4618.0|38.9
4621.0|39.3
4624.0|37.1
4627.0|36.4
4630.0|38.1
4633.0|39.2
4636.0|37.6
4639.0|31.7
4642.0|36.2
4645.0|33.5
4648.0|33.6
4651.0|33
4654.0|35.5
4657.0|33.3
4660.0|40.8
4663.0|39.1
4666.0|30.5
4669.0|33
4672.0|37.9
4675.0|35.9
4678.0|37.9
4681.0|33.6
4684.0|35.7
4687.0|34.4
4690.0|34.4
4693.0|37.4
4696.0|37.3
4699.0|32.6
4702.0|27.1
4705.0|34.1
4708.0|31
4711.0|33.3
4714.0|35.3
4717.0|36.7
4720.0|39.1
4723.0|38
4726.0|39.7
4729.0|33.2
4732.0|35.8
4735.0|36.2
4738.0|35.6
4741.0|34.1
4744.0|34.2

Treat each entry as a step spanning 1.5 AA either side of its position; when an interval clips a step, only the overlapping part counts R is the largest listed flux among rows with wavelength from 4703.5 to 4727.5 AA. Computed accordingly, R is 39.7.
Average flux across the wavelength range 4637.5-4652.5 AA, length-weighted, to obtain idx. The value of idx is 33.6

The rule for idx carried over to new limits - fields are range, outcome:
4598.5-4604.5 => 35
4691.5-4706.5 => 33.7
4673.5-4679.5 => 36.9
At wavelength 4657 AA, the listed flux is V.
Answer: 33.3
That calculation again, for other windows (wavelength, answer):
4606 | 34.3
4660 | 40.8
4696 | 37.3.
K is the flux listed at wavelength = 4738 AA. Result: 35.6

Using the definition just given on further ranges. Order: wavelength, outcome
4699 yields 32.6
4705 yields 34.1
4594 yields 35.3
